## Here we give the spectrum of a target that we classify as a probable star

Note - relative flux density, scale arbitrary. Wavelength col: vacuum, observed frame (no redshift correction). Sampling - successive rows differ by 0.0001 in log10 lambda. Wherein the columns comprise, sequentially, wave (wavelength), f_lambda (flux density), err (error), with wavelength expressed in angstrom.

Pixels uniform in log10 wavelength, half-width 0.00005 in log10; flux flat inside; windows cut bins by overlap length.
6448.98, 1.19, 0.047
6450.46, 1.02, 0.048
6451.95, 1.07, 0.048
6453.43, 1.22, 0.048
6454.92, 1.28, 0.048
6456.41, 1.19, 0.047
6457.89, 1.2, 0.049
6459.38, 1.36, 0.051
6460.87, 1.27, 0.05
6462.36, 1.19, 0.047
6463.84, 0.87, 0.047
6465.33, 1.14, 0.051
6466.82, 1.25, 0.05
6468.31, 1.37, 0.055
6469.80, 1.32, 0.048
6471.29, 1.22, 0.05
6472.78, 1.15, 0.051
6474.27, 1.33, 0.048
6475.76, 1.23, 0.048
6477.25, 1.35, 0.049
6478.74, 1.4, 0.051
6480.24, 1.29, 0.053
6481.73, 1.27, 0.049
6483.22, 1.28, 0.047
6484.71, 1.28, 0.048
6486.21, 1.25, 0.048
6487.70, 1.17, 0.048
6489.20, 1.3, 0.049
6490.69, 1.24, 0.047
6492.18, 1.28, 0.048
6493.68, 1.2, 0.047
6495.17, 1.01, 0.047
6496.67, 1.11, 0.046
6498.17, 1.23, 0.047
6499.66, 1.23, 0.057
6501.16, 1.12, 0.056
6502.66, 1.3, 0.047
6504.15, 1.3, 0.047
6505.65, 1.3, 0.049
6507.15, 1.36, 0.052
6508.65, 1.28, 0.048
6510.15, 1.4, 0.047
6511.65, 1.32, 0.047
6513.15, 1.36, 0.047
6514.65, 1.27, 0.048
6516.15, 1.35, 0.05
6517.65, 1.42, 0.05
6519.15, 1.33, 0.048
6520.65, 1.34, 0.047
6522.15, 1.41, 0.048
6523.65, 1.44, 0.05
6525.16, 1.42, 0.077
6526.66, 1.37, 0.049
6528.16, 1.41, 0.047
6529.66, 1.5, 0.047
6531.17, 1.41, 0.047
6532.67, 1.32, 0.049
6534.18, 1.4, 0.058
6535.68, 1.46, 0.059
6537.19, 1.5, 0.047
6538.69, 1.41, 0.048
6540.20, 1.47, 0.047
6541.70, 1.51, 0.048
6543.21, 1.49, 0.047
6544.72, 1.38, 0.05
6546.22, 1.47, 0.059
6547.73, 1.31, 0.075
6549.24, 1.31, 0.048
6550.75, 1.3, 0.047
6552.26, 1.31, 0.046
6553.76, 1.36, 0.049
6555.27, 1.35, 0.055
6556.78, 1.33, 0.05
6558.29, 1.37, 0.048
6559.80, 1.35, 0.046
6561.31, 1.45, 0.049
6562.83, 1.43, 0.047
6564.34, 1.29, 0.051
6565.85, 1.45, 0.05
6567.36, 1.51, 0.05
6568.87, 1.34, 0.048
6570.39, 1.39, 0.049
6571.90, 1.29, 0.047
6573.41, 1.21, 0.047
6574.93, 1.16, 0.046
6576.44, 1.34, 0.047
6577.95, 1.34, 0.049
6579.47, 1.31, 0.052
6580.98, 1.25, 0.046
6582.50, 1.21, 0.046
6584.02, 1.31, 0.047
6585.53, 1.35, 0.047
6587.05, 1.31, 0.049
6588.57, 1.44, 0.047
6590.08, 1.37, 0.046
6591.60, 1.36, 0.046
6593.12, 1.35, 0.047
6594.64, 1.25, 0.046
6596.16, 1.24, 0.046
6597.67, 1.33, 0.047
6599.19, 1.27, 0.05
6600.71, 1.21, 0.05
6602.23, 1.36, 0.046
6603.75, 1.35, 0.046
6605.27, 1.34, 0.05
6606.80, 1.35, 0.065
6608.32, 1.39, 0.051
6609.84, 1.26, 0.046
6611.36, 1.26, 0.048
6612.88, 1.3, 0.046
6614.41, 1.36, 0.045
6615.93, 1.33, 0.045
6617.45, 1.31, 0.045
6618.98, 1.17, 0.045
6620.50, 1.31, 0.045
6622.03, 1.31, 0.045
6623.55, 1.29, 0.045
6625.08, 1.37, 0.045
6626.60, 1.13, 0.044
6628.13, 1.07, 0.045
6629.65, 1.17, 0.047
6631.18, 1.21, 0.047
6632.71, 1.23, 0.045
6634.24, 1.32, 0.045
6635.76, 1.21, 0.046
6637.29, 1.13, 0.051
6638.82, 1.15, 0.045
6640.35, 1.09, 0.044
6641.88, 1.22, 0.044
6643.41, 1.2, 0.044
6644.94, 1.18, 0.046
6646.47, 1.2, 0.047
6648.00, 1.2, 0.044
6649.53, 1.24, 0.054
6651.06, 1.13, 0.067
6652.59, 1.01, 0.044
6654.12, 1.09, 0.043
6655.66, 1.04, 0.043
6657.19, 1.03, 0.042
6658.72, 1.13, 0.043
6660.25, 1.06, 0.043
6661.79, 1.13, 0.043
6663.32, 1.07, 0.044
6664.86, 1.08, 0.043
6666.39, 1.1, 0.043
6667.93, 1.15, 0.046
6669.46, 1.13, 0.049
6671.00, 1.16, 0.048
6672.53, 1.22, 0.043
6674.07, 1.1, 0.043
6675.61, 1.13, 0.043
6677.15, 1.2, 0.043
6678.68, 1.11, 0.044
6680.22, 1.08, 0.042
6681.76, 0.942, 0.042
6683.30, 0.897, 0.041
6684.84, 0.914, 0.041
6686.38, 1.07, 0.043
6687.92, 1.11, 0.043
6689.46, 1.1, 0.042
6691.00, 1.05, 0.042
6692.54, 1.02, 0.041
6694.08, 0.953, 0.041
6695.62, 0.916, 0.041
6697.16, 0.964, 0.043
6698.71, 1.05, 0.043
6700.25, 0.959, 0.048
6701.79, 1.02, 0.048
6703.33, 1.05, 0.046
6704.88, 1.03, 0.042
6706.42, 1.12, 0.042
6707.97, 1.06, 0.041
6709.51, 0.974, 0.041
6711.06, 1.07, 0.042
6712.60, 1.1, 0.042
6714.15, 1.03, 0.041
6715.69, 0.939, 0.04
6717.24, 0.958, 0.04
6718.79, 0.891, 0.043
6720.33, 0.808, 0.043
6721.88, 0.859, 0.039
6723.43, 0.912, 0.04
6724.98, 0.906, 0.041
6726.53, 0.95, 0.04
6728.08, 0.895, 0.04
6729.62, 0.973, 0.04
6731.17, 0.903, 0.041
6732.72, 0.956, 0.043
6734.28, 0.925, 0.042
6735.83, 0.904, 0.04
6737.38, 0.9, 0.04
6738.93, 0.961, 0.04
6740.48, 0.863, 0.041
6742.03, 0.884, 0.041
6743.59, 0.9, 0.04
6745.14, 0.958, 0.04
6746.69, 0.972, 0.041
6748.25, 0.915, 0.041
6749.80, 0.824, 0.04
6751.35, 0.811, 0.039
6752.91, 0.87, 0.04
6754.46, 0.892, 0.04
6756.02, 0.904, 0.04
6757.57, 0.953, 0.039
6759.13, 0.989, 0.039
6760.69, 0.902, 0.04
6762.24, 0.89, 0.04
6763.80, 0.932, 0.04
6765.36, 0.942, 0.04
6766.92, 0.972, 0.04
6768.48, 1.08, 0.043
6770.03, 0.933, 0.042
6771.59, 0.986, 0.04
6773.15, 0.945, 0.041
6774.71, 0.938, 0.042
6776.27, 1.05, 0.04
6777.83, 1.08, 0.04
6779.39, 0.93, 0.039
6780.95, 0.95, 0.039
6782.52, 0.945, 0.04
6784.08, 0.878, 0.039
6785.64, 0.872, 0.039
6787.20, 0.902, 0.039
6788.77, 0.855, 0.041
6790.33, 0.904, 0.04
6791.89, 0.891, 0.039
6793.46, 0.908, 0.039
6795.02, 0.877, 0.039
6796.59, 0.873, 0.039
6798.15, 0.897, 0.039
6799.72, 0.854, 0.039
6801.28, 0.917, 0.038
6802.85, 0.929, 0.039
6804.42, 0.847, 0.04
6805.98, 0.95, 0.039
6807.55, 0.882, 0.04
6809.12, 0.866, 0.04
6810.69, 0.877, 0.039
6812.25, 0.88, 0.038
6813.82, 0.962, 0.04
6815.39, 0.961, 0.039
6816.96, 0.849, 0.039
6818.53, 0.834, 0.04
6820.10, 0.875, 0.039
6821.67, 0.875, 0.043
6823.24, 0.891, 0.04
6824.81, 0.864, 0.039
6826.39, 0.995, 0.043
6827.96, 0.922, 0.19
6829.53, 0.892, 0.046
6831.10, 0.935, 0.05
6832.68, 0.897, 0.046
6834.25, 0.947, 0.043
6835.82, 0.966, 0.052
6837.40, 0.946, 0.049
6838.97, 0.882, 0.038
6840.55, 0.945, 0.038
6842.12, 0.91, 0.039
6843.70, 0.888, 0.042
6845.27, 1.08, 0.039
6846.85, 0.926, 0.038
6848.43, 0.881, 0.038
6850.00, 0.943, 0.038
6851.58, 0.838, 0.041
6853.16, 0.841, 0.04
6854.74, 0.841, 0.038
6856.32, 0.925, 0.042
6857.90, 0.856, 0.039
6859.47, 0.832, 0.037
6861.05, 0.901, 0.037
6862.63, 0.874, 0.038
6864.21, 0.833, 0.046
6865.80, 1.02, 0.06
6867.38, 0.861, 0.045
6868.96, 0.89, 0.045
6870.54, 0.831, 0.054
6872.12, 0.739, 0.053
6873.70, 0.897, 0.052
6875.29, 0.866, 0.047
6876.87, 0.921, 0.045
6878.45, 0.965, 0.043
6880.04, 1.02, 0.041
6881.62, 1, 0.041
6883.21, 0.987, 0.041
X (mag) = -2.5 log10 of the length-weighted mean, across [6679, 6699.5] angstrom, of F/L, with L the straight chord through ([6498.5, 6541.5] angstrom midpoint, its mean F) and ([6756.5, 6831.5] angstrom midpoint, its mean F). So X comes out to 0.09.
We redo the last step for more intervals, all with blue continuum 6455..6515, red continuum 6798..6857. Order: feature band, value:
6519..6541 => -0.18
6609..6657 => -0.10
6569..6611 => -0.15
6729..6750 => 0.09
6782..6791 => 0.07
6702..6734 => 0.05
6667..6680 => -0.08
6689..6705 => 0.03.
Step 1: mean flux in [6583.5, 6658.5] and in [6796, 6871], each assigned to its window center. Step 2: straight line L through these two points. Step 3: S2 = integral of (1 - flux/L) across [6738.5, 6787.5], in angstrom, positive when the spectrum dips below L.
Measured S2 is 3.9 angstrom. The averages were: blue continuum 1.25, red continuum 0.9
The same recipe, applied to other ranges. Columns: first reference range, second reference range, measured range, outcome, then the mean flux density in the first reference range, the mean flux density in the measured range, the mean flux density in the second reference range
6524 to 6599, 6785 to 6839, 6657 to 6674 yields 0.8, 1.36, 1.12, 0.9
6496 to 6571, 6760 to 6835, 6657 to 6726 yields 4.0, 1.37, 1.03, 0.917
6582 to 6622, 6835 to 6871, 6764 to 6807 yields 3.5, 1.31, 0.929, 0.901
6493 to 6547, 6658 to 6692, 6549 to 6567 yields -1.1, 1.35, 1.36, 1.09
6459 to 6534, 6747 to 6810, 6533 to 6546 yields -2.3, 1.29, 1.45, 0.919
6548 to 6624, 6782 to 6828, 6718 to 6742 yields 3.1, 1.32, 0.907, 0.894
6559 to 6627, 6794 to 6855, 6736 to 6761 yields 3.2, 1.32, 0.906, 0.904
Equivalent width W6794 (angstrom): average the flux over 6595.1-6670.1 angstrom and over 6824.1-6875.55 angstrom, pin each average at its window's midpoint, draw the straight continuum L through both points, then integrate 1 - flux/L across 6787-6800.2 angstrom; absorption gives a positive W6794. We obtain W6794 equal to 1.3 angstrom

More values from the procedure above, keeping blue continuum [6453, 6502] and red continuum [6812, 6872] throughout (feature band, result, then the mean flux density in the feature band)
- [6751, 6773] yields 0.8 angstrom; 0.935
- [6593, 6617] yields -4.2 angstrom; 1.31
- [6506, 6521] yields -1.8 angstrom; 1.34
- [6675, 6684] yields -0.1 angstrom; 1.06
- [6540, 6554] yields -2.7 angstrom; 1.39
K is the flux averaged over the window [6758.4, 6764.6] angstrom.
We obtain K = 0.928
